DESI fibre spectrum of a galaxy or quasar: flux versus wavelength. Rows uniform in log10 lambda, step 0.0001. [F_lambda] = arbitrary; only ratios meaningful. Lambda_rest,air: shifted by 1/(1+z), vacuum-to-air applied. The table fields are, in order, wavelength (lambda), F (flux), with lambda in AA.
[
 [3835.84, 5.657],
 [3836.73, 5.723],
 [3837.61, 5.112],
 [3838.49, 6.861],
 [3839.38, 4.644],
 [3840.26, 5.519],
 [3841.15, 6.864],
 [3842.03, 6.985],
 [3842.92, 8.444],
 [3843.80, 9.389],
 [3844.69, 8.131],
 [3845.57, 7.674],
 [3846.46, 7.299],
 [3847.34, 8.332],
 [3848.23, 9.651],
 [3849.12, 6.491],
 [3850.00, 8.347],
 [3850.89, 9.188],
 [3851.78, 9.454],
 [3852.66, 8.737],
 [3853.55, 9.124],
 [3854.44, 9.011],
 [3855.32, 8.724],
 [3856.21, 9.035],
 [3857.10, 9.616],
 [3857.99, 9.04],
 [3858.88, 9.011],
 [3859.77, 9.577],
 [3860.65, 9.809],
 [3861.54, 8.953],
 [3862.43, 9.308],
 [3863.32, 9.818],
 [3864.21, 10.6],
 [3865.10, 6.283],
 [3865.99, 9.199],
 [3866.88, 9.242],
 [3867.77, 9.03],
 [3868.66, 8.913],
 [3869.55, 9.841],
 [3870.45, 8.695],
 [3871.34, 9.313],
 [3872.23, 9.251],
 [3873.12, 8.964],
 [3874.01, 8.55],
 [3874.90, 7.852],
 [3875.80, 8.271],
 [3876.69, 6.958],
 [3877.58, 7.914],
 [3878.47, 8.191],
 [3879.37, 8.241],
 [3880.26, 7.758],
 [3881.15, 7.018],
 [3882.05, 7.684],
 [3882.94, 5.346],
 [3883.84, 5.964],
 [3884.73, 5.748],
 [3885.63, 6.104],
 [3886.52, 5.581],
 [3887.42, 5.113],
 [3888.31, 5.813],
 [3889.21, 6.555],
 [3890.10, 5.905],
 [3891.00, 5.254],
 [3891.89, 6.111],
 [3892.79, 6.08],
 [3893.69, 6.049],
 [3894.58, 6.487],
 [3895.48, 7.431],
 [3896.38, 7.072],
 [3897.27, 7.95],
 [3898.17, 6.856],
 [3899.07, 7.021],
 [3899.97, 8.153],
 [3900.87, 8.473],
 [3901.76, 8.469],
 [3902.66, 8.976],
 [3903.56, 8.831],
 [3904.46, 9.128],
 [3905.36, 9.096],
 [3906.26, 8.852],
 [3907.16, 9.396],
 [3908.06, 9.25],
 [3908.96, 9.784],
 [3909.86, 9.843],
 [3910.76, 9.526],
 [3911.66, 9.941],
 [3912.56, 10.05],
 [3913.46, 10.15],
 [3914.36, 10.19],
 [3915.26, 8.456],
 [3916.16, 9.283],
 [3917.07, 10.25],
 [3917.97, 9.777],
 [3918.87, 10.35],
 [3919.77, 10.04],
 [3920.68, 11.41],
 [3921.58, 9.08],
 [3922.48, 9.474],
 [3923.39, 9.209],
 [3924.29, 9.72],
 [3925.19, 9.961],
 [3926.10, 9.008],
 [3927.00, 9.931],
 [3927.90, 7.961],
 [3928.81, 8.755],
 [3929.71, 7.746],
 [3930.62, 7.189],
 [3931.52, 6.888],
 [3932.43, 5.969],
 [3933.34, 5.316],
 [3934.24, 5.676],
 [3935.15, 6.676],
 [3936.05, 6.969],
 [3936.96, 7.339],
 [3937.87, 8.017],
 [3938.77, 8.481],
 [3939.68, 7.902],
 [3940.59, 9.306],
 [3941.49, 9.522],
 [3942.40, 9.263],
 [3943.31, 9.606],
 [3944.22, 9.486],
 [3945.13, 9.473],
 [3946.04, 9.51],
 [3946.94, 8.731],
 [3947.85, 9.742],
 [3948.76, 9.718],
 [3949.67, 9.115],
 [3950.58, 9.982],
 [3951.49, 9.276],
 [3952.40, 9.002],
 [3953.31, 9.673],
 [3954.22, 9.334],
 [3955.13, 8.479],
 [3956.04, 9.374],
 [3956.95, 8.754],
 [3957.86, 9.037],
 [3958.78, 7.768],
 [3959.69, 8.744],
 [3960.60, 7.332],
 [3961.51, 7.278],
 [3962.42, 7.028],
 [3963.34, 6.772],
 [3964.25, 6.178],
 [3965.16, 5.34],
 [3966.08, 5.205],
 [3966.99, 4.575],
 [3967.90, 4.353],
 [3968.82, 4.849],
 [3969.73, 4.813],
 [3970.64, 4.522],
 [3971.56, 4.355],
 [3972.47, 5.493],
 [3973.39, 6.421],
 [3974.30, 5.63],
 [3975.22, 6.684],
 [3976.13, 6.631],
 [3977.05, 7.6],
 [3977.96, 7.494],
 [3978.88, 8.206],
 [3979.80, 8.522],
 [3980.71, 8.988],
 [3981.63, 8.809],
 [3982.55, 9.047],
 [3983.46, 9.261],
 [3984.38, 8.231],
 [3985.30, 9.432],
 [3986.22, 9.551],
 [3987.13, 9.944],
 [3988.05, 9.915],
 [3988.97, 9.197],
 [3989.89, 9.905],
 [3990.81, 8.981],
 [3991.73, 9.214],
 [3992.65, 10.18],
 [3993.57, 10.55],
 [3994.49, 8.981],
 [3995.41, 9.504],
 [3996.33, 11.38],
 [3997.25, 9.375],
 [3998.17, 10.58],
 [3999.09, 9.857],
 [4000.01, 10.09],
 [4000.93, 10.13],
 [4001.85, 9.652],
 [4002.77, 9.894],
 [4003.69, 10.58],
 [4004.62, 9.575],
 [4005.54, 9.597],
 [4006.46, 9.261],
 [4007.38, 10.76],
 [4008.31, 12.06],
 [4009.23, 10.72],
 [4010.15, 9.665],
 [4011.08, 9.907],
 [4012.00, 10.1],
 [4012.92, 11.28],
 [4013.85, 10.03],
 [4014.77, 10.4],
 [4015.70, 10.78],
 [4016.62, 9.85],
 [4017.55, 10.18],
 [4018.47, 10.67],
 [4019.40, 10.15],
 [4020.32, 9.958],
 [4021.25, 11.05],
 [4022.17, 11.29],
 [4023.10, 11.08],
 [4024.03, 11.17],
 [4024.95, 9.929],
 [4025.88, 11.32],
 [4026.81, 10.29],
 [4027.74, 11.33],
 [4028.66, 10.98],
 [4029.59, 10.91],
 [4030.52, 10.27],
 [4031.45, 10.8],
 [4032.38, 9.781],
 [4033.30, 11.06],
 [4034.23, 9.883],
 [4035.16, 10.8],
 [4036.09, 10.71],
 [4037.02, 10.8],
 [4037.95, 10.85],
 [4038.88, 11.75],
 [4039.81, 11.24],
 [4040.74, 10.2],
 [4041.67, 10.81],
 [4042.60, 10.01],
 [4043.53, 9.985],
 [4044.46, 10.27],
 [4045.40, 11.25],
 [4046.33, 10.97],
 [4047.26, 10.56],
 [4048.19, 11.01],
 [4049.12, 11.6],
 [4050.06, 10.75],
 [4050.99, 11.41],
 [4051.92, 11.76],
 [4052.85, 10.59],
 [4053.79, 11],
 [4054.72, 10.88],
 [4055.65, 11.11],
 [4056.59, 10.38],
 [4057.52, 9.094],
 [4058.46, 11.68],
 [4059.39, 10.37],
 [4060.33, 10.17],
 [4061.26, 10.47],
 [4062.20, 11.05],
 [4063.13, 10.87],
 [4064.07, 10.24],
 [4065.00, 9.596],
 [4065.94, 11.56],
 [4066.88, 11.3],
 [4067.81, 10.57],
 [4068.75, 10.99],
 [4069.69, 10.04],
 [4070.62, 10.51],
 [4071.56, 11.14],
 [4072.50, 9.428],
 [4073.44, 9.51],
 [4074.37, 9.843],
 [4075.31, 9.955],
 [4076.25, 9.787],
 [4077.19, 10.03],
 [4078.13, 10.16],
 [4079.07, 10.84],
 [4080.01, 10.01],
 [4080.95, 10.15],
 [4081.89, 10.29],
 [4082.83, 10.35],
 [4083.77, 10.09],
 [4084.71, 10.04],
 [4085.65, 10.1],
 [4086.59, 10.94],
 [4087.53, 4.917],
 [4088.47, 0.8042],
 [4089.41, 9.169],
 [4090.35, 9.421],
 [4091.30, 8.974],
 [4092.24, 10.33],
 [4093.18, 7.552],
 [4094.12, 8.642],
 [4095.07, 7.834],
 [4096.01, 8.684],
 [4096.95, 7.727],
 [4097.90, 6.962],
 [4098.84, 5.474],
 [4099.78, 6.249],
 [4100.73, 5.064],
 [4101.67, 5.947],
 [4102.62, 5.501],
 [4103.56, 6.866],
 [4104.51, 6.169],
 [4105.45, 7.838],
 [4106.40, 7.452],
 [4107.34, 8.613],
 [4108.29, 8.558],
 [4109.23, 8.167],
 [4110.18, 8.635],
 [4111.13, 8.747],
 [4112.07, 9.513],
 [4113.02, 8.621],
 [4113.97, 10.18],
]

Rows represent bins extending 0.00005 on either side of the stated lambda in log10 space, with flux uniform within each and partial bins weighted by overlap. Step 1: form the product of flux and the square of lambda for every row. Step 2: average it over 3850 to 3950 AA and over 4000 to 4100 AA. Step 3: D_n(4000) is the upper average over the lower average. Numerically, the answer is 1.30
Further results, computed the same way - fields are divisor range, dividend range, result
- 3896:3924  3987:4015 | 1.14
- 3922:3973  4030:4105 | 1.31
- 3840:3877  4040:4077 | 1.35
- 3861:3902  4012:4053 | 1.52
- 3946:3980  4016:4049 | 1.50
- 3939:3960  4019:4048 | 1.22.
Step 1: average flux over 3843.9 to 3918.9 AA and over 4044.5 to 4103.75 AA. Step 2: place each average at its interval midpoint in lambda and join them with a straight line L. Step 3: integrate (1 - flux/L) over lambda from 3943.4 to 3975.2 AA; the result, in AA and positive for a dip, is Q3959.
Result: 4.6 AA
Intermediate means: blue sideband 8.29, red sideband 9.54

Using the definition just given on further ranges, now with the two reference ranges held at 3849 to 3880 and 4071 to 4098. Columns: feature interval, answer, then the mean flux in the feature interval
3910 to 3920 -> -1.0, 9.82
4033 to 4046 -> -2.3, 10.7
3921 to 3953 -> 1.3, 8.56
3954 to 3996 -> 5.7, 7.75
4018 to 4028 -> -1.9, 10.7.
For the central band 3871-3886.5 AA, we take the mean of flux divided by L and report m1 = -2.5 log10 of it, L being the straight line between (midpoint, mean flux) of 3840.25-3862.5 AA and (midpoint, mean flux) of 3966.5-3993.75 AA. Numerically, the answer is 0.12 mag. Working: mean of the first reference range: 8.57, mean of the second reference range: 7.68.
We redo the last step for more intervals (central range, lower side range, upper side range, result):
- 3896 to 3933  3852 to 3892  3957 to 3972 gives -0.24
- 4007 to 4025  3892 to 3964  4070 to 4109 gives -0.23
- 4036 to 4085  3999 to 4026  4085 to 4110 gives -0.21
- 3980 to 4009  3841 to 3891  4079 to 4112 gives -0.20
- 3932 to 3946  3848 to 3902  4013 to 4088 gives 0.12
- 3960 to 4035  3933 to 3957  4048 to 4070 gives 0.07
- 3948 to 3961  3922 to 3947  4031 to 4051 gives -0.03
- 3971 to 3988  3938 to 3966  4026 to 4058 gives 0.18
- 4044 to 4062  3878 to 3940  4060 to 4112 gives -0.23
